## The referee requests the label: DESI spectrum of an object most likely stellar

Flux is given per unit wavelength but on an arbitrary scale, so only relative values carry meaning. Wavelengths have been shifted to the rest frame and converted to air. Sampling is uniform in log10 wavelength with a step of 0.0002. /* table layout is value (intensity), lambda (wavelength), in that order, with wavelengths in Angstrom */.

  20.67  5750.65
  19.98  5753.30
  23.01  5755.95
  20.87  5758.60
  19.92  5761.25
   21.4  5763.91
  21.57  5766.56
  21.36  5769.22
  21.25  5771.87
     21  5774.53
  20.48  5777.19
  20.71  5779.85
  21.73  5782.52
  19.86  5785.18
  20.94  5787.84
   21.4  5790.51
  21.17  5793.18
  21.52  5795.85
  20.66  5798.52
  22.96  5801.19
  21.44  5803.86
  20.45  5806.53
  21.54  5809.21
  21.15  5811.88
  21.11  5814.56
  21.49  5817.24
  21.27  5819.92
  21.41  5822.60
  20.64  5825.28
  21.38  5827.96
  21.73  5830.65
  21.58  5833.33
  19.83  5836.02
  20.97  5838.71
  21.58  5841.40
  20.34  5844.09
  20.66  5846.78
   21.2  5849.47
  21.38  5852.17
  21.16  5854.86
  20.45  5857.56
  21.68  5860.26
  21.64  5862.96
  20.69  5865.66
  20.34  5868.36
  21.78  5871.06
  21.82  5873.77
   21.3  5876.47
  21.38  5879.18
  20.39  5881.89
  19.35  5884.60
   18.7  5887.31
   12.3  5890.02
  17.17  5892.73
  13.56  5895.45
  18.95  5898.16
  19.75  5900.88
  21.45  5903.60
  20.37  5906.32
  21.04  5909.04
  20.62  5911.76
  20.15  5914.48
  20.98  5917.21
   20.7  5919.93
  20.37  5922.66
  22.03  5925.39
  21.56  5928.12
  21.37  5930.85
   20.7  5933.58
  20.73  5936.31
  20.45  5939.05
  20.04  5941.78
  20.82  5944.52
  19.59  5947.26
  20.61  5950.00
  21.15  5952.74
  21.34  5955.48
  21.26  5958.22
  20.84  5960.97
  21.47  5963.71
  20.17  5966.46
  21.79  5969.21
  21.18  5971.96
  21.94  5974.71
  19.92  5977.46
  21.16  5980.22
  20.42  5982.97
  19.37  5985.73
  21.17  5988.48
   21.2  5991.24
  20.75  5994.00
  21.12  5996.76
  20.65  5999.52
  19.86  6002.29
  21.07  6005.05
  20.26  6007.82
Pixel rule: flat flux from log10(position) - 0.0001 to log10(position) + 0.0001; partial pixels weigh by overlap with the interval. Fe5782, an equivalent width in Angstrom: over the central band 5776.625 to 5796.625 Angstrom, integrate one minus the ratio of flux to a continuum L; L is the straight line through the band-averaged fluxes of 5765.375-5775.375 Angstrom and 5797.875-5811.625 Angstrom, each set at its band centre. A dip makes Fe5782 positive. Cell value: 0.4 Angstrom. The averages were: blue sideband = 21.3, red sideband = 21.4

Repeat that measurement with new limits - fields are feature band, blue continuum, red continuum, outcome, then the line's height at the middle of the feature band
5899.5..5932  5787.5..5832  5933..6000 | 0.16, 21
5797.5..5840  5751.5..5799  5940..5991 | -0.48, 21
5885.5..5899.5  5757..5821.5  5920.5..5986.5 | 3.16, 21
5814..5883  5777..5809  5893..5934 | -1.47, 20.7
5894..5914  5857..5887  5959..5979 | 1.47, 21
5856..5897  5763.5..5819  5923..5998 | 3.00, 21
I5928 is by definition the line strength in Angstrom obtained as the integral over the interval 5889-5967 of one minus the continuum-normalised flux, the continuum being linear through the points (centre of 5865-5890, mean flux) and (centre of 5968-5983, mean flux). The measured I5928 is 2.2 Angstrom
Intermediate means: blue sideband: 20.2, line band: 20.1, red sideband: 21.1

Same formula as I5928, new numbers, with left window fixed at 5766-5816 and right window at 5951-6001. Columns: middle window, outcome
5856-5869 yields 0.05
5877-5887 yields 0.37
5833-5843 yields 0.09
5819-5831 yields -0.07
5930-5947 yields 0.32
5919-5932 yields -0.14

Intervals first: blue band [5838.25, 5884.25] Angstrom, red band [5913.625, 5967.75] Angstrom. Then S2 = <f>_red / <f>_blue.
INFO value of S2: 0.99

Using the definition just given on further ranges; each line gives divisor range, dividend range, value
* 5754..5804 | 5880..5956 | 0.94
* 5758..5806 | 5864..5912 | 0.92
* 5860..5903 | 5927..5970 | 1.07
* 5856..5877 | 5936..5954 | 0.96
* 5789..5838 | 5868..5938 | 0.94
